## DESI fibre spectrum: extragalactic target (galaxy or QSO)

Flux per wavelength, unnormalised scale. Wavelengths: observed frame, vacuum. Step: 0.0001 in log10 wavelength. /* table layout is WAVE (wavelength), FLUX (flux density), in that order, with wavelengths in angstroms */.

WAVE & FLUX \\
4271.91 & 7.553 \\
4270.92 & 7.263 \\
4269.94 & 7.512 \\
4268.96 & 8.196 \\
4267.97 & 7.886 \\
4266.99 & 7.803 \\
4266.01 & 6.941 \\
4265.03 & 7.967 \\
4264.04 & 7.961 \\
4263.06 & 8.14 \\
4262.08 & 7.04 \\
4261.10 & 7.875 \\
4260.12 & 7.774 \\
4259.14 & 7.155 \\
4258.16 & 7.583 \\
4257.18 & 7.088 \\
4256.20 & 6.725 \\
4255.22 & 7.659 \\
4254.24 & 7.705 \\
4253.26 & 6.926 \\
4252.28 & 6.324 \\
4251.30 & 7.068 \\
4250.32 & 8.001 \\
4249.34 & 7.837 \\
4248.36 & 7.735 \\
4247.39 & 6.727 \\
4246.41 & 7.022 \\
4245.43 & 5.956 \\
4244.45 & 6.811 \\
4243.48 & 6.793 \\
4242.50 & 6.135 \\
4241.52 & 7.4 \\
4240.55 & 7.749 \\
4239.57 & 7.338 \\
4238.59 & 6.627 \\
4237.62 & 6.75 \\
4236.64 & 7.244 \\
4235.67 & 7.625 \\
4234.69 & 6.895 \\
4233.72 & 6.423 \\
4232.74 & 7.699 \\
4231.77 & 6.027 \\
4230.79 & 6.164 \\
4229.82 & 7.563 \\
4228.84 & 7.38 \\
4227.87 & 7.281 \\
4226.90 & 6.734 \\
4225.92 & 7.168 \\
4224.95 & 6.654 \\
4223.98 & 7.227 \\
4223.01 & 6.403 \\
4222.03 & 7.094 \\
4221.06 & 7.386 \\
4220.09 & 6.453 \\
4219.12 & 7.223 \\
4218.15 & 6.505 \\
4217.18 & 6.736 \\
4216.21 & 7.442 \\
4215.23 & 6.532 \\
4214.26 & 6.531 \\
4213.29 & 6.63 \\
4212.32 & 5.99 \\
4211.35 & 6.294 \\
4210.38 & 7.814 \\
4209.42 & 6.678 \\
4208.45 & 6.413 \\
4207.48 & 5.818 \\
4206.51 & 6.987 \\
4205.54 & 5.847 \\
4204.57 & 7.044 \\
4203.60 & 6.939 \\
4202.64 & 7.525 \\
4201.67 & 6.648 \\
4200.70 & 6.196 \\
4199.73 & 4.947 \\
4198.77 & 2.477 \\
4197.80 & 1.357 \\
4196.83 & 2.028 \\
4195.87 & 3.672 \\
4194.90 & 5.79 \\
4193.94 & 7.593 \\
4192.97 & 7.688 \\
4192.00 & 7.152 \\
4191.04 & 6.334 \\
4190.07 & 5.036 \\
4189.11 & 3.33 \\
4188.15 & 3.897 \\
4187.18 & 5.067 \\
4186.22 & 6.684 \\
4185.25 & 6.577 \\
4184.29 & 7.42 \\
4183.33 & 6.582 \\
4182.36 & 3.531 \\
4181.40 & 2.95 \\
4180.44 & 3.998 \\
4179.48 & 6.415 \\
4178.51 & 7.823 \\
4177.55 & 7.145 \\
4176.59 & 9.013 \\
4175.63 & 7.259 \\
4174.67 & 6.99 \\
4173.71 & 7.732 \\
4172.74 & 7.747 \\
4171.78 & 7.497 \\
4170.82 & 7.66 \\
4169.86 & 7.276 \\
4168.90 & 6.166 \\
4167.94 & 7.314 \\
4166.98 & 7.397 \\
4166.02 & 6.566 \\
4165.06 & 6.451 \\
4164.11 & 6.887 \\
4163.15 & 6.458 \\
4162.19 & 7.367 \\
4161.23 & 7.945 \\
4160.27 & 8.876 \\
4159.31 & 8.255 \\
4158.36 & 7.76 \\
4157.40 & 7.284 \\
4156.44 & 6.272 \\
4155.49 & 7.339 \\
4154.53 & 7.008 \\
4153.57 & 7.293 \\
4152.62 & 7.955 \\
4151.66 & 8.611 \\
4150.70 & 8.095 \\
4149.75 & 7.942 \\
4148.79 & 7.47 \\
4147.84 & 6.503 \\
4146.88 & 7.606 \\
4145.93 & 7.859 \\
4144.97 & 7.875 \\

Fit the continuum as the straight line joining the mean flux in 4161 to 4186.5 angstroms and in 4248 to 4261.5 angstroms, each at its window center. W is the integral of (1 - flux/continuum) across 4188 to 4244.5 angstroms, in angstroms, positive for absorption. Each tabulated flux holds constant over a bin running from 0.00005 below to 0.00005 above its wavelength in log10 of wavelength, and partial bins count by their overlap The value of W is 5.6 angstroms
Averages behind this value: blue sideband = 6.76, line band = 6.39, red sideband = 7.38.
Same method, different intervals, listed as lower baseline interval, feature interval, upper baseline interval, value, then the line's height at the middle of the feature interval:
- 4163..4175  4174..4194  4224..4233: 2.7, 7.07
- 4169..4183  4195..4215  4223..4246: 3.2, 6.78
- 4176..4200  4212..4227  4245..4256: -1.2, 6.29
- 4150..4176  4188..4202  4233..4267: 4.5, 7.33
